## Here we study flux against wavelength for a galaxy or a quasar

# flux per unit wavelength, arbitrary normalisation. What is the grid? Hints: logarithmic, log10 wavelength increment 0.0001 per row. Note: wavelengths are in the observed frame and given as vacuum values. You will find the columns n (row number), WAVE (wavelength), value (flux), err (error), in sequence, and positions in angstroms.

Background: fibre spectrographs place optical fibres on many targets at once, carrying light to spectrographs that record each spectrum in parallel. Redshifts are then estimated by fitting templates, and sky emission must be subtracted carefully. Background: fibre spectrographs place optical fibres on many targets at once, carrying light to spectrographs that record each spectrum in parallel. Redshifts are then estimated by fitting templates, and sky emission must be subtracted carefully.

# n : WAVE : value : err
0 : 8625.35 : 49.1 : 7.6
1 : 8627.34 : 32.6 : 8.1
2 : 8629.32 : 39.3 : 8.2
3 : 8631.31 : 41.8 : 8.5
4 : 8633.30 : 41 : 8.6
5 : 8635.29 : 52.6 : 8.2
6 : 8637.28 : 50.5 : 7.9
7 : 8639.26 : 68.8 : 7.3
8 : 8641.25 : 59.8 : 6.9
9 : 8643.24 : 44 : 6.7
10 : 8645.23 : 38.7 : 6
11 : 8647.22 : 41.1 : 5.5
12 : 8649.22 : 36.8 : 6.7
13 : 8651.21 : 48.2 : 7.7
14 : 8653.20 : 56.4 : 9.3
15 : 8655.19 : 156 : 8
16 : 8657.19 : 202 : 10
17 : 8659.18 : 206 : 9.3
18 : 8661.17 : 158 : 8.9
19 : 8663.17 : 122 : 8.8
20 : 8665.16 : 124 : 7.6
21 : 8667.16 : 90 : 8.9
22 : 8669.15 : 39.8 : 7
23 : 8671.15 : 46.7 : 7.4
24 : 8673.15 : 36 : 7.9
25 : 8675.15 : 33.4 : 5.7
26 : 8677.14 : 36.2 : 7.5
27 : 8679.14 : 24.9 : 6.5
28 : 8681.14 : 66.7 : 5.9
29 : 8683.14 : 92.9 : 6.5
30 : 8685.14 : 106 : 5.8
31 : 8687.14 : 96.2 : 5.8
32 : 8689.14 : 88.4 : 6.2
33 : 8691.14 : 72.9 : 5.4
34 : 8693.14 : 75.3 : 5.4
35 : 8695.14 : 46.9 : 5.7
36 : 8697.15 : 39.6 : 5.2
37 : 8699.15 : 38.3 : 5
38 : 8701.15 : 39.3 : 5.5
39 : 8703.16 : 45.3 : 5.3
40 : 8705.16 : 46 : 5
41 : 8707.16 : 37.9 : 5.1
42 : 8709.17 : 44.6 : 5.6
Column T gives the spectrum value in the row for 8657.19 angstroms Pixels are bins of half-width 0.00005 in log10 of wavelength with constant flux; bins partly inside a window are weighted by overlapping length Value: 202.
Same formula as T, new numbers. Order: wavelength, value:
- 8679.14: 24.9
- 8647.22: 41.1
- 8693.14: 75.3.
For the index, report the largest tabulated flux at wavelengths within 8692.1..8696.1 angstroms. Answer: 75.3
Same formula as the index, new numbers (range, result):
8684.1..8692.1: 106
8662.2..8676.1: 124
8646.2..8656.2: 156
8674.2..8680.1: 36.2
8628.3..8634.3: 41.8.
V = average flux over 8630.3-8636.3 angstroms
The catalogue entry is 45.1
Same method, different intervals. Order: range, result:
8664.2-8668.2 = 106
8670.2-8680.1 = 35.4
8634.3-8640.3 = 57.4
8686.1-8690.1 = 92.5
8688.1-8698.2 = 64.6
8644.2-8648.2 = 39.9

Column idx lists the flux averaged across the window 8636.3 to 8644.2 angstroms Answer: 55.9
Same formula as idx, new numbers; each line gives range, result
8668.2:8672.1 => 43.2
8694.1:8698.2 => 43.5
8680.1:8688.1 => 90.1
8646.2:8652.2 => 42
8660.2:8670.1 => 107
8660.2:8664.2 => 140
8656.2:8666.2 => 162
